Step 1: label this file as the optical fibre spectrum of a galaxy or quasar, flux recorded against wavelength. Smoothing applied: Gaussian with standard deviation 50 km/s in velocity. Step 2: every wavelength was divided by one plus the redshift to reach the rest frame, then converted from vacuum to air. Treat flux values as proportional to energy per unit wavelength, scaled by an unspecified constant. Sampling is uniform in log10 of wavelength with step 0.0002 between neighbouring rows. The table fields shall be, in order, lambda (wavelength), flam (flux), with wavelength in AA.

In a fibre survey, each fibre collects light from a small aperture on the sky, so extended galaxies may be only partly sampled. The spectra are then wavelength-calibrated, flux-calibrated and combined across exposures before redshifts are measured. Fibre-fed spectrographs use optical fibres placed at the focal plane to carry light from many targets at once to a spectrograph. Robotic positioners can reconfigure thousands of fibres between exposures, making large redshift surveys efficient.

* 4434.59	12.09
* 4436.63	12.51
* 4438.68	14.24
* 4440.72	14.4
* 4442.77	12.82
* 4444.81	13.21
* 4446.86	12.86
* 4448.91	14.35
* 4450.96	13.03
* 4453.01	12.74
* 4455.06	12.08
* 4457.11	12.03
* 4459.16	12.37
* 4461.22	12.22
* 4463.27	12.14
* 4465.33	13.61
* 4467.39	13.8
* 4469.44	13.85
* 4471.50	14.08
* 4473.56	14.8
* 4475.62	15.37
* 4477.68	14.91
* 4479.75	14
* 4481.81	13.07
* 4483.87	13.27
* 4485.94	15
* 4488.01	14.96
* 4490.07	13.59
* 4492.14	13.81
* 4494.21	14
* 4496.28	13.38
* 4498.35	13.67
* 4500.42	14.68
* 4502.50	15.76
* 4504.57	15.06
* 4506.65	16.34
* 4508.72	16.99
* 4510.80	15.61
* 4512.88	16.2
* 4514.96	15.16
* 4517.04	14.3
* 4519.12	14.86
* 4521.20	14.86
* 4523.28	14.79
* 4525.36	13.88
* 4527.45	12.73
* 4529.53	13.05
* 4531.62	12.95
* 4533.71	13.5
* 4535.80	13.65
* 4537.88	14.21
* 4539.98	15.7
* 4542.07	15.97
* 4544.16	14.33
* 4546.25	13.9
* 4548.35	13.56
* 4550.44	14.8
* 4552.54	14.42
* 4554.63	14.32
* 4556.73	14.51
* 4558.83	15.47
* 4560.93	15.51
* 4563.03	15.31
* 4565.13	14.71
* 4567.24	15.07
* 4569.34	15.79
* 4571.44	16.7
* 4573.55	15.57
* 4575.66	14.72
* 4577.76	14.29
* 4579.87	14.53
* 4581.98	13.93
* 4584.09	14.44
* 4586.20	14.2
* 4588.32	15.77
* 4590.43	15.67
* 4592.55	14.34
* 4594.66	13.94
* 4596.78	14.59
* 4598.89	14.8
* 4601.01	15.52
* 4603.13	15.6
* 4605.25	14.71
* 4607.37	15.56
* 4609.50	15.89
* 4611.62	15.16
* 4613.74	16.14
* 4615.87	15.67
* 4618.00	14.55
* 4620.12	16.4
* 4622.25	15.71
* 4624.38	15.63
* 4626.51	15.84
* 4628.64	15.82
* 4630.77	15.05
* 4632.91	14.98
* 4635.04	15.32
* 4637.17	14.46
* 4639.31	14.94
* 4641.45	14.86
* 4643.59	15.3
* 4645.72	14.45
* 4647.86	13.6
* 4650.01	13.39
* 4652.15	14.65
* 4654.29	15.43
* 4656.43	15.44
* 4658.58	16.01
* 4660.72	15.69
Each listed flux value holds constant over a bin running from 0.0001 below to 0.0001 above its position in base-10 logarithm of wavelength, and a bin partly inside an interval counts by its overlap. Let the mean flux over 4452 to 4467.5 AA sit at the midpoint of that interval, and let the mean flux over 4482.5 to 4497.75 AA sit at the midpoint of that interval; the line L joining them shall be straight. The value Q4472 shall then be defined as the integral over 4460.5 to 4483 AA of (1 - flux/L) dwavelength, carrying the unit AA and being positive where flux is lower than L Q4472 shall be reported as -1.2 AA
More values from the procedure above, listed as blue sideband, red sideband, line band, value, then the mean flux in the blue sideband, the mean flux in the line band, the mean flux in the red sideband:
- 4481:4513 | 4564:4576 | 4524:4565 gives 2.36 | 14.7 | 14.3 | 15.5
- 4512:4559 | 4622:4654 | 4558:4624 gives -2.26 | 14.4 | 15.2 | 14.9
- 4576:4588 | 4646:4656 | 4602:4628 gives -2.17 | 14.4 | 15.6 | 14.4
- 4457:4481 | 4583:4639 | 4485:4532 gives -1.76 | 13.7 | 14.6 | 15.2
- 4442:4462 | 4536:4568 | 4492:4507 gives -0.91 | 12.8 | 14.5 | 14.8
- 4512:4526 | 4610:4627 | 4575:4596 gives 1.11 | 14.9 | 14.6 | 15.6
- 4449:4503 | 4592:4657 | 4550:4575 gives -1.16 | 13.7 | 15.2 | 15.1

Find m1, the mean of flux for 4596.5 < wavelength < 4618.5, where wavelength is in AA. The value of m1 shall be 15.3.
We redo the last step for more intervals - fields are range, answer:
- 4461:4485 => 13.8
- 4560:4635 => 15.2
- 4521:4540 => 13.8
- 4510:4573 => 14.7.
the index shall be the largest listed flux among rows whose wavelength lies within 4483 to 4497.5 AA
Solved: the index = 15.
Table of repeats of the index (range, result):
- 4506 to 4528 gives 16.99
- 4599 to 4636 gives 16.4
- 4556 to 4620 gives 16.7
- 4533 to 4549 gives 15.97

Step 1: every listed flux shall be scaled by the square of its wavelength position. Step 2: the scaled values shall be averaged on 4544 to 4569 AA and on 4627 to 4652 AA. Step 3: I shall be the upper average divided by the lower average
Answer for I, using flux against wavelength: 1.04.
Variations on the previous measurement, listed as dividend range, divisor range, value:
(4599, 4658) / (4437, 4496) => 1.20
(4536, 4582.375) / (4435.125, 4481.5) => 1.16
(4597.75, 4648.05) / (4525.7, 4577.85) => 1.08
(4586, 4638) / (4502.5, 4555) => 1.08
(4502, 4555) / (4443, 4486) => 1.12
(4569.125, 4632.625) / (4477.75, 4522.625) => 1.08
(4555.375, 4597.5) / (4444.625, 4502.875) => 1.14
